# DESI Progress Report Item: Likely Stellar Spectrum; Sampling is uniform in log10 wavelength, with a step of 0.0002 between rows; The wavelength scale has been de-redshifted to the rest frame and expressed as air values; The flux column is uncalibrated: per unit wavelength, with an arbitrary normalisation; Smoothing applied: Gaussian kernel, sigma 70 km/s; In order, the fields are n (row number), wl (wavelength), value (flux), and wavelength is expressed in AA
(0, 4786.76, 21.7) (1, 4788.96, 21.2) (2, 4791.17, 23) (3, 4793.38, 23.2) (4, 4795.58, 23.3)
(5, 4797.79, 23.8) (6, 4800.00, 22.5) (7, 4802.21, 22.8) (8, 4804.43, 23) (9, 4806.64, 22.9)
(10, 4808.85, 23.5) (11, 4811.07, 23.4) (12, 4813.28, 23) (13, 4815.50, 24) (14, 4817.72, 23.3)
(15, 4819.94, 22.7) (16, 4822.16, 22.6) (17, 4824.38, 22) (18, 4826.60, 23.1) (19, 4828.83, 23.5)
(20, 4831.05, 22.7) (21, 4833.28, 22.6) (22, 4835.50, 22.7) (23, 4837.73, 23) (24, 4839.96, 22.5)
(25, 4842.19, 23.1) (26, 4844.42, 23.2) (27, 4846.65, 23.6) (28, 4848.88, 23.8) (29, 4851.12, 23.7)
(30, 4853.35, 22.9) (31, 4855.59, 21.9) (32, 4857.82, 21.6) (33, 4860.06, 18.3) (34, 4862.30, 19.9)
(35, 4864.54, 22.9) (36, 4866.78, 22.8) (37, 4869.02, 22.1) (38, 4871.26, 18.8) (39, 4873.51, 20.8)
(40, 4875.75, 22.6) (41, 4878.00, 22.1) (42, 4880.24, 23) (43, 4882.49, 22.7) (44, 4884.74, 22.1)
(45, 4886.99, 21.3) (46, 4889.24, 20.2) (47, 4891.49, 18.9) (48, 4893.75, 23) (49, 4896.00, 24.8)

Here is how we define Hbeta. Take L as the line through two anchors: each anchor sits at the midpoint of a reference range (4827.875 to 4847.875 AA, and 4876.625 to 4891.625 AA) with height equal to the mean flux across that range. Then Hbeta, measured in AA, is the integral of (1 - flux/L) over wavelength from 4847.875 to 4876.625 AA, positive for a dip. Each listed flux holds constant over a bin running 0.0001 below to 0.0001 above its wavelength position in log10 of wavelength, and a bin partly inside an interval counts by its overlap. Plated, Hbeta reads 0.8 AA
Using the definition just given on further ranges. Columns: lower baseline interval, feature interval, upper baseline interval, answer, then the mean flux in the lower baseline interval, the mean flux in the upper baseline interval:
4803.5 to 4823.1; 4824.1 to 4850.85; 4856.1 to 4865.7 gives -1.3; 23.2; 20.8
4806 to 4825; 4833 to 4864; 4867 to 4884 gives 0.0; 23.1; 21.8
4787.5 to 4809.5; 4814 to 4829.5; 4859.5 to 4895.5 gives -0.4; 22.9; 21.5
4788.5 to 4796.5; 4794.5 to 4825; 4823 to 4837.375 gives -0.4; 22.8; 22.8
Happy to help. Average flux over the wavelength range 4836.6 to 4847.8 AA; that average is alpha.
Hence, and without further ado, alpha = 23.1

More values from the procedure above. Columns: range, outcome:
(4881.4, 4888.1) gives 22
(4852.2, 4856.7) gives 22.4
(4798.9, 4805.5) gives 22.7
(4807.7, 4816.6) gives 23.5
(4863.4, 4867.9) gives 22.8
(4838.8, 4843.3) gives 22.8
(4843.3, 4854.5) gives 23.4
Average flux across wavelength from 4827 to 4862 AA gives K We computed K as 22.5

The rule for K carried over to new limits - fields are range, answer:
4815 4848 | 23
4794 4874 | 22.6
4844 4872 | 22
